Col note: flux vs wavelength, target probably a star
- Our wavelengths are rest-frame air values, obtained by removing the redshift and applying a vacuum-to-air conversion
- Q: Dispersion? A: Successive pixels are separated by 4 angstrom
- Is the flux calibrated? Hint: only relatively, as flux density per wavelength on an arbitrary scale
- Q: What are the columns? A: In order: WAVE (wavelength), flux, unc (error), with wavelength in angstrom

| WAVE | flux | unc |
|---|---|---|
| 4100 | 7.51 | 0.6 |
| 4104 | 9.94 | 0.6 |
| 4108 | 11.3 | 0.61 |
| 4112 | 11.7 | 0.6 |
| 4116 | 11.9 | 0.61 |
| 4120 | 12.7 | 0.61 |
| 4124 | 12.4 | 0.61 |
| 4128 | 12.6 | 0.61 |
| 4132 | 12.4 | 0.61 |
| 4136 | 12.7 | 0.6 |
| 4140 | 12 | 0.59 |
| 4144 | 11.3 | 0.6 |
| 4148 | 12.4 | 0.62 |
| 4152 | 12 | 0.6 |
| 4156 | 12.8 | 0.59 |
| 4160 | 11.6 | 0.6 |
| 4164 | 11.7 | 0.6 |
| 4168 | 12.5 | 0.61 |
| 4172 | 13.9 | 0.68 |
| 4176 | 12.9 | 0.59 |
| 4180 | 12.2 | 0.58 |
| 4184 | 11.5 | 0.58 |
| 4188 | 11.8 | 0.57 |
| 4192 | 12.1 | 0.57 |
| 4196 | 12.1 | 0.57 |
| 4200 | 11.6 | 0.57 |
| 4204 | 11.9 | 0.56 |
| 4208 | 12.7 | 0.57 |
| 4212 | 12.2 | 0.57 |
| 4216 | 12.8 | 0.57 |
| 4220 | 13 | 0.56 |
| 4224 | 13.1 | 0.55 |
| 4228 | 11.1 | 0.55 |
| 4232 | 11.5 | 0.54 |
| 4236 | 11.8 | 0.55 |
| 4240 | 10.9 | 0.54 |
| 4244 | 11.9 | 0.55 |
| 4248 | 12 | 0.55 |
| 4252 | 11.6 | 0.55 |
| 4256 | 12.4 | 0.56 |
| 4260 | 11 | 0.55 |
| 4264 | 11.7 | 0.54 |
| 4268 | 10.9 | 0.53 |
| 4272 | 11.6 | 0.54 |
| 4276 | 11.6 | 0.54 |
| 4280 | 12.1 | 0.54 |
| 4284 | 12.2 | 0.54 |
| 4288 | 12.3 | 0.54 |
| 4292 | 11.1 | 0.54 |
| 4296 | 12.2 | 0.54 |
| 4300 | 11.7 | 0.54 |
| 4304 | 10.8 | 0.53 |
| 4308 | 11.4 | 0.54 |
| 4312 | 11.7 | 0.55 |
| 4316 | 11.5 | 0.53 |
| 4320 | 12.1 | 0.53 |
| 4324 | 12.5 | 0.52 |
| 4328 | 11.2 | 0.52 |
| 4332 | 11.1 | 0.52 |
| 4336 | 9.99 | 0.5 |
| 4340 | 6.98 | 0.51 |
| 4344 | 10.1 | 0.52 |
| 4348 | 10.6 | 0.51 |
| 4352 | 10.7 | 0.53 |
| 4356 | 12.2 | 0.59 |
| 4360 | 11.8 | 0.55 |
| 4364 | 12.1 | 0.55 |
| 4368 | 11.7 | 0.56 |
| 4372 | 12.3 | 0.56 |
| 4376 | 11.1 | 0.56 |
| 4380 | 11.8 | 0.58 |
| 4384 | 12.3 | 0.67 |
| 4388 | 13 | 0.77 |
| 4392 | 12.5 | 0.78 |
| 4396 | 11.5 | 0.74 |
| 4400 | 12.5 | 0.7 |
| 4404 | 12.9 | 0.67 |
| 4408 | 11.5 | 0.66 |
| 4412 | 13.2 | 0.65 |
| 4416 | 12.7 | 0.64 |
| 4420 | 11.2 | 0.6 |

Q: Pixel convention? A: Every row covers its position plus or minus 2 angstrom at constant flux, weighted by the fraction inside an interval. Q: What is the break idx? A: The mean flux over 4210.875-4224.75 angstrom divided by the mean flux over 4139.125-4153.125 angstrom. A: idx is 1.07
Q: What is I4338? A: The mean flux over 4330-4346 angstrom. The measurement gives 9.54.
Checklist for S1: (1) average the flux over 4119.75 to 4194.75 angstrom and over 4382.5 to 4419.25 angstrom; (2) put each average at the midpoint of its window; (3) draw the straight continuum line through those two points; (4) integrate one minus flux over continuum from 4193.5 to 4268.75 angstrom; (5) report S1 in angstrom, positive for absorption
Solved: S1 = 2.4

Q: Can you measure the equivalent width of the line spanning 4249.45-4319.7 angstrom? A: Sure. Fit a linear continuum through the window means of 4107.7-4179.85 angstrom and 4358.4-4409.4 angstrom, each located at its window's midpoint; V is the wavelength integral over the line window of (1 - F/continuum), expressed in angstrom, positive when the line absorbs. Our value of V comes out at 3.00 angstrom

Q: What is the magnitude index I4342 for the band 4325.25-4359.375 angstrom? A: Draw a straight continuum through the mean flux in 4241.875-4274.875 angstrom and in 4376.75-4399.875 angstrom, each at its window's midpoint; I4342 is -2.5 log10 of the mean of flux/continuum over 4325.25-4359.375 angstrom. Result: 0.15 mag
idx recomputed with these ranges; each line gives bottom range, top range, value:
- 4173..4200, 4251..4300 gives 0.97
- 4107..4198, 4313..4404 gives 0.94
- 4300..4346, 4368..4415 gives 1.12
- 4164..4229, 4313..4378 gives 0.90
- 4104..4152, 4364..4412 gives 1.01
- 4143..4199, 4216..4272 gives 0.97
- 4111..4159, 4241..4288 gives 0.96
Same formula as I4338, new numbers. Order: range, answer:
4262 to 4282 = 11.6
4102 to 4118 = 11.2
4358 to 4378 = 11.8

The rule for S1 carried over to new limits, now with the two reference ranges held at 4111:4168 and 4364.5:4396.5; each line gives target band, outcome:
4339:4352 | 2.6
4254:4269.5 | 0.8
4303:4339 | 2.5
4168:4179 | -0.9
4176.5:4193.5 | 0.2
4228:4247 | 1.0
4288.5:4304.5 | 0.7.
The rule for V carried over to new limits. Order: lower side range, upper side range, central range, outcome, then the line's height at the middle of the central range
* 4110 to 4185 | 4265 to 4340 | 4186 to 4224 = -1.0 angstrom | 12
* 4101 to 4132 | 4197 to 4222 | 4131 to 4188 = -1.2 angstrom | 12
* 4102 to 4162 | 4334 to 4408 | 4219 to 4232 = -0.5 angstrom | 11.8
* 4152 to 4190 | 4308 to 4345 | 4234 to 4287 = -1.0 angstrom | 11.5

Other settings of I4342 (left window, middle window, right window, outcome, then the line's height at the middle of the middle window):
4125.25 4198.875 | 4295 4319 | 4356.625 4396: 0.05 mag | 12.1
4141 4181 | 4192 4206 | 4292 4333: 0.02 mag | 12.1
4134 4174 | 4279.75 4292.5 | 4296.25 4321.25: -0.03 mag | 11.7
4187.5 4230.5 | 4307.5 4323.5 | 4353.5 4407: 0.03 mag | 12.2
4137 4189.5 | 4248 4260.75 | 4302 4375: -0.01 mag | 11.7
